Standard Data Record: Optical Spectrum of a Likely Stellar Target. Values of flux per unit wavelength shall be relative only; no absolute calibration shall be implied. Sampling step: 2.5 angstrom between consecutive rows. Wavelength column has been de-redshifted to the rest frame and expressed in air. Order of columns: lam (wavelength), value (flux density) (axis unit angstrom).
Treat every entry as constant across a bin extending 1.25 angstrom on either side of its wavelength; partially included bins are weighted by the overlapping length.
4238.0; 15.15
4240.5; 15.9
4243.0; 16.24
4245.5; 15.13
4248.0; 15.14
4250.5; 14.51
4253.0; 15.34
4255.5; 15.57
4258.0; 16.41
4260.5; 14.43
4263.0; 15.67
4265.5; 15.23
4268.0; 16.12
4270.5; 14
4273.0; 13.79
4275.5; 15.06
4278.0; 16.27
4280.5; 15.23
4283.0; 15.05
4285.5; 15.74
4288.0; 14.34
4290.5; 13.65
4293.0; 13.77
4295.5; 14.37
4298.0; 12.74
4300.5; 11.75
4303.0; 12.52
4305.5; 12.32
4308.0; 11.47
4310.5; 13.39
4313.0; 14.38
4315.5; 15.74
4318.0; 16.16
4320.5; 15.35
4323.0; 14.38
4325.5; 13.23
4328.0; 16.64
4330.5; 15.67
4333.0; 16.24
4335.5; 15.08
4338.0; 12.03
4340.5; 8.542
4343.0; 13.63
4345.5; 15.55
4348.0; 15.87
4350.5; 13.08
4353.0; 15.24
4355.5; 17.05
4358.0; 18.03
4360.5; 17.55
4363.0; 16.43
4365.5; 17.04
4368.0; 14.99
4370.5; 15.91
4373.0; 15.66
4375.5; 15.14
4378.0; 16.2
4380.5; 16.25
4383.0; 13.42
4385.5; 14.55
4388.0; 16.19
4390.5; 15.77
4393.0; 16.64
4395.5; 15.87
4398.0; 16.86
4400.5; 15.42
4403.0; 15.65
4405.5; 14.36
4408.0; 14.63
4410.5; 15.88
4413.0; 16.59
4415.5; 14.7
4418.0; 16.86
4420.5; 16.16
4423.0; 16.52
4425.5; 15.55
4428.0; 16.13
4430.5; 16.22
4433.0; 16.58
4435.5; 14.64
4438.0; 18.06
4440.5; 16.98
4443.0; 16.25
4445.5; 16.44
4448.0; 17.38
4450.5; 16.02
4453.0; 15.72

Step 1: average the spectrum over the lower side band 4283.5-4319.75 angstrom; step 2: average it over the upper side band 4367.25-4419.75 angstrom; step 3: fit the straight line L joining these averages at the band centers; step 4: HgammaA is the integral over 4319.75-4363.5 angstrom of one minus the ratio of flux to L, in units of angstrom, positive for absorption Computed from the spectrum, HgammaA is -1.1 angstrom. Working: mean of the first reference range 13.8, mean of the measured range 14.9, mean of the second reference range 15.6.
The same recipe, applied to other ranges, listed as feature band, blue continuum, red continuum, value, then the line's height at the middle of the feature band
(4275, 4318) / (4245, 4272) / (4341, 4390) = 3.67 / 15.3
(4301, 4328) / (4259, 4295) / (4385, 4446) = 2.18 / 15.2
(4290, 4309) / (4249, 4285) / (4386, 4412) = 3.12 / 15.3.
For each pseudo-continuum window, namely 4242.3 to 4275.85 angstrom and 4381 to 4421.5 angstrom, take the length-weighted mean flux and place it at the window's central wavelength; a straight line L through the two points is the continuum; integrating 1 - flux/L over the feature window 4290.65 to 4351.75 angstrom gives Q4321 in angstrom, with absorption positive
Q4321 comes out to 5.8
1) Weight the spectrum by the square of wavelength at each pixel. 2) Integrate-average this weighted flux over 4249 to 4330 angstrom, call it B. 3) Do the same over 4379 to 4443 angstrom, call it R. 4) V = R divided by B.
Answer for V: 1.2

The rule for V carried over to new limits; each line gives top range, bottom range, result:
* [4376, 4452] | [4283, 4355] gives 1.18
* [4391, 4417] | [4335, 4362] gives 1.09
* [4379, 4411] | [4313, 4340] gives 1.08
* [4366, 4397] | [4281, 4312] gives 1.20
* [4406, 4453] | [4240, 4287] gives 1.14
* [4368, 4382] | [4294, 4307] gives 1.28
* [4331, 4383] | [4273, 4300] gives 1.09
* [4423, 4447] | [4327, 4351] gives 1.20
